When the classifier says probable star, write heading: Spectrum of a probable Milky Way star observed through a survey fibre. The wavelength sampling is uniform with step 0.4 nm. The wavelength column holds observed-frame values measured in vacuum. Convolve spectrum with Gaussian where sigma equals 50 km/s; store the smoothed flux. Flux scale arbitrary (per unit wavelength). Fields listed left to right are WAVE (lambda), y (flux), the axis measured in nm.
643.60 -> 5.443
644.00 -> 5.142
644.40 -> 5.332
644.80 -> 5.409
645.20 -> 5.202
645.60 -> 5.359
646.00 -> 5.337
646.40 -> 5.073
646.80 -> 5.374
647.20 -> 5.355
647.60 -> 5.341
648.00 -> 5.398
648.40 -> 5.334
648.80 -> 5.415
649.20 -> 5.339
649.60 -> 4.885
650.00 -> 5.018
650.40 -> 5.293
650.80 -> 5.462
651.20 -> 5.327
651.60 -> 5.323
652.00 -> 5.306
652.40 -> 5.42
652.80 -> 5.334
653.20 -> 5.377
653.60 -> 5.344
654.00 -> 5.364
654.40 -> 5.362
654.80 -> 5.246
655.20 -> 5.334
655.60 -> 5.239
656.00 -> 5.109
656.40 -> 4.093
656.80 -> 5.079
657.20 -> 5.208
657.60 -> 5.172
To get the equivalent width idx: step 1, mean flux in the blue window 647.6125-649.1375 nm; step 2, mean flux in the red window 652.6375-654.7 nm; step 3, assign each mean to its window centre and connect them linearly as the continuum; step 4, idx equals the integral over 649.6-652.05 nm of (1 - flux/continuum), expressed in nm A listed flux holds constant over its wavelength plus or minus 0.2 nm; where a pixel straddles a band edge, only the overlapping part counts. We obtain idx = 0.05 nm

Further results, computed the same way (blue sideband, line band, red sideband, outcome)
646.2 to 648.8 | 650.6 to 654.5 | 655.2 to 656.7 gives -0.23 nm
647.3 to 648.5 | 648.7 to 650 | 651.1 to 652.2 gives 0.04 nm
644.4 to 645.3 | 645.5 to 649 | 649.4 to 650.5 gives -0.09 nm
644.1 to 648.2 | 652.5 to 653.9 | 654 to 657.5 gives -0.05 nm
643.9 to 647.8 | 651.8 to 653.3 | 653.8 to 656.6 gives -0.06 nm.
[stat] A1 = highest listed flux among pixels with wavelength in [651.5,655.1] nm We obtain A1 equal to 5.42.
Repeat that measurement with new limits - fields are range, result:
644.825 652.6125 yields 5.462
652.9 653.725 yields 5.377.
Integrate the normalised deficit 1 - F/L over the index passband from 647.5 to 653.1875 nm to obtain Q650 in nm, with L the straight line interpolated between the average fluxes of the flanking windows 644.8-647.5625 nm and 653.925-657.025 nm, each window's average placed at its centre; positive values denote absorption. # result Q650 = -0.11 nm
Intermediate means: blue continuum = 5.3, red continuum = 5.09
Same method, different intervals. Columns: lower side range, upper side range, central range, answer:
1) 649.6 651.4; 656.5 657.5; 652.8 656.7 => -0.05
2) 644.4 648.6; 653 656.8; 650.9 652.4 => -0.03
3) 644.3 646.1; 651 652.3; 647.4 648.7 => -0.01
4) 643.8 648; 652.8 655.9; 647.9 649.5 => -0.01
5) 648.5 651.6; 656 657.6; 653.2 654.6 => -0.09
